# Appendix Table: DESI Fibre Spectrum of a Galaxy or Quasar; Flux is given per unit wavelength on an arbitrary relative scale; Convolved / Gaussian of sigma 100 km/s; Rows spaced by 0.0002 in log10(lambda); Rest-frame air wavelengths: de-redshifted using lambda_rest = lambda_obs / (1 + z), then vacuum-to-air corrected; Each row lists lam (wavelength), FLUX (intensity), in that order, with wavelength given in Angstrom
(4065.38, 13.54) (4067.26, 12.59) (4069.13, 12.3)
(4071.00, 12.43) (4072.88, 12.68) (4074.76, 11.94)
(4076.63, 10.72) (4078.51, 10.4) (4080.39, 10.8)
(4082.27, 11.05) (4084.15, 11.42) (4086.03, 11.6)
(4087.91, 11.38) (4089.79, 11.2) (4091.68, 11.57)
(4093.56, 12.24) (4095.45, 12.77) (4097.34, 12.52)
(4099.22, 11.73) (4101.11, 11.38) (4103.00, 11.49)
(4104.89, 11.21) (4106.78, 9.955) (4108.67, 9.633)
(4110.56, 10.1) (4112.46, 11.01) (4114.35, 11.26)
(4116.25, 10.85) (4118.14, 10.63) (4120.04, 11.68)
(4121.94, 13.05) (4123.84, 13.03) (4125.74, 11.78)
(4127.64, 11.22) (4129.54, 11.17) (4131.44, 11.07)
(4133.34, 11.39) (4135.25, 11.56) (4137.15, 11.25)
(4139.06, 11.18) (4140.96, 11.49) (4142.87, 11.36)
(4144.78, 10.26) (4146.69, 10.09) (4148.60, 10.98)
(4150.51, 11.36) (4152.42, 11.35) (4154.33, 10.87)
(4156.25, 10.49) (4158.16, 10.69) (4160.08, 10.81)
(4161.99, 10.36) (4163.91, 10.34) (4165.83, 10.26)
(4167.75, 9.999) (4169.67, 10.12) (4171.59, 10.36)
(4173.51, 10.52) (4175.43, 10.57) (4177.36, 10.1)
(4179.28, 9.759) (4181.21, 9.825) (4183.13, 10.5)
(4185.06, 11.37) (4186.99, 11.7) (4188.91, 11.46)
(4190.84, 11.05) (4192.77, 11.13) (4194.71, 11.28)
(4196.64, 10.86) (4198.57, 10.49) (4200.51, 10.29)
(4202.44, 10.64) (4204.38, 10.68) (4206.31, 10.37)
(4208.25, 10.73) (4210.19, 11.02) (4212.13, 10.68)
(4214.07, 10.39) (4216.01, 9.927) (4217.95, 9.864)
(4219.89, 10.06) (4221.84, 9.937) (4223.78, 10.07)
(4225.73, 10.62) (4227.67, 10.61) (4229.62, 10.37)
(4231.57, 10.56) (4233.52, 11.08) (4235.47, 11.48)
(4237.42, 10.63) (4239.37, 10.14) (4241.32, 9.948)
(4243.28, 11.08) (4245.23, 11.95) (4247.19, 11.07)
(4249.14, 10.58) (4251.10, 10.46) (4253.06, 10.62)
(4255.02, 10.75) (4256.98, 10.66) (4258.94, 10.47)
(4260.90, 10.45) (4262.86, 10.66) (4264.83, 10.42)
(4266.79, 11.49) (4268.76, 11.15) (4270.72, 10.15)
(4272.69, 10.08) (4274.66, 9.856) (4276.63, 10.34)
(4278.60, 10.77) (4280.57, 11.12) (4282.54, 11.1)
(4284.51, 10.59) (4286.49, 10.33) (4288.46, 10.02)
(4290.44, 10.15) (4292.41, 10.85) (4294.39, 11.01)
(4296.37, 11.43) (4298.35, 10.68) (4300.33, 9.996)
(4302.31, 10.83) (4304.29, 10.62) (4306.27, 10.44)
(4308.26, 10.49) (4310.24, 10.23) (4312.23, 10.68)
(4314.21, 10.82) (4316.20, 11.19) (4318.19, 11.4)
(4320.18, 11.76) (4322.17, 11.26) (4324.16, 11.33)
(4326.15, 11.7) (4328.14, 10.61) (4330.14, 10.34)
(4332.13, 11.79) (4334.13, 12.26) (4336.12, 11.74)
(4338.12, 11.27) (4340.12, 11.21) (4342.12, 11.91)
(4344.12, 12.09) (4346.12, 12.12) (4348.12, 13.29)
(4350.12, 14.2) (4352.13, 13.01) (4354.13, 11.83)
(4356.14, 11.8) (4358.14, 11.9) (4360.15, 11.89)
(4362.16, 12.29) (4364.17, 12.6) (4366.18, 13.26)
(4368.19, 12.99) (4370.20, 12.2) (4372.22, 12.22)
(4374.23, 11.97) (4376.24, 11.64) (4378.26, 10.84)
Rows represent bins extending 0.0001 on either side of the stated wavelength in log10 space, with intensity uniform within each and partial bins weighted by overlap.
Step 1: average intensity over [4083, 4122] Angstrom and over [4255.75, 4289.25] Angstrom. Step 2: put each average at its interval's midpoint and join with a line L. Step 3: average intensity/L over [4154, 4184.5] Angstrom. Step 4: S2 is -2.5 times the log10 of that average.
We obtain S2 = 0.07 mag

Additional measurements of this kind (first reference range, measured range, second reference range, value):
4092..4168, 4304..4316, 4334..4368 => 0.14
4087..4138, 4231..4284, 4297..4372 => 0.08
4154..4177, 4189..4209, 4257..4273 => -0.03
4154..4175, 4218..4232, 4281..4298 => 0.03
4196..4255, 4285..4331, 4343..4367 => 0.10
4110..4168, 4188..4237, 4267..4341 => 0.04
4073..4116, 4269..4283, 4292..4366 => 0.09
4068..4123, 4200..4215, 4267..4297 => 0.03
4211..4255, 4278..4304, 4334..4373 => 0.07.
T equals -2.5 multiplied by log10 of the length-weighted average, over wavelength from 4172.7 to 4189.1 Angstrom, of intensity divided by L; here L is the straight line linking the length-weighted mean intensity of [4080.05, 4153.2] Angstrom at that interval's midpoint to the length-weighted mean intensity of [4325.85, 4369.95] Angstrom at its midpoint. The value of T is 0.09 mag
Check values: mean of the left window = 11.3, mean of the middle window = 10.6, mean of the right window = 12.1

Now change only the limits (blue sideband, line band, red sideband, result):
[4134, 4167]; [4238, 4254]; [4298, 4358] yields 0.04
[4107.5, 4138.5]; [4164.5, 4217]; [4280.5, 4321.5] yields 0.05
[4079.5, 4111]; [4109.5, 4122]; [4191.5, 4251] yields 0.01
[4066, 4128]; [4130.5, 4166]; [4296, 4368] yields 0.06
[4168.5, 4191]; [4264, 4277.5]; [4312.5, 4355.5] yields 0.08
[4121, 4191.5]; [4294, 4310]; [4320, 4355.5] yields 0.10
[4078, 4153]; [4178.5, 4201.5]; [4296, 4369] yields 0.06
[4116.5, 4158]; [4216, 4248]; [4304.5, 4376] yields 0.09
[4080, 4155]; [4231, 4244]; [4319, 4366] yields 0.09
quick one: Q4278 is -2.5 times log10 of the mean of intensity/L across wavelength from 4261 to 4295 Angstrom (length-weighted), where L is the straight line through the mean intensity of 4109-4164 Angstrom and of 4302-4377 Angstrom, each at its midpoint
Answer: 0.09 mag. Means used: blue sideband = 11.1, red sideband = 11.7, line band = 10.6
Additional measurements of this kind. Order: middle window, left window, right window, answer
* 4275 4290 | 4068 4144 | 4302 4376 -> 0.11 mag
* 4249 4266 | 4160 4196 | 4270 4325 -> 0.01 mag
